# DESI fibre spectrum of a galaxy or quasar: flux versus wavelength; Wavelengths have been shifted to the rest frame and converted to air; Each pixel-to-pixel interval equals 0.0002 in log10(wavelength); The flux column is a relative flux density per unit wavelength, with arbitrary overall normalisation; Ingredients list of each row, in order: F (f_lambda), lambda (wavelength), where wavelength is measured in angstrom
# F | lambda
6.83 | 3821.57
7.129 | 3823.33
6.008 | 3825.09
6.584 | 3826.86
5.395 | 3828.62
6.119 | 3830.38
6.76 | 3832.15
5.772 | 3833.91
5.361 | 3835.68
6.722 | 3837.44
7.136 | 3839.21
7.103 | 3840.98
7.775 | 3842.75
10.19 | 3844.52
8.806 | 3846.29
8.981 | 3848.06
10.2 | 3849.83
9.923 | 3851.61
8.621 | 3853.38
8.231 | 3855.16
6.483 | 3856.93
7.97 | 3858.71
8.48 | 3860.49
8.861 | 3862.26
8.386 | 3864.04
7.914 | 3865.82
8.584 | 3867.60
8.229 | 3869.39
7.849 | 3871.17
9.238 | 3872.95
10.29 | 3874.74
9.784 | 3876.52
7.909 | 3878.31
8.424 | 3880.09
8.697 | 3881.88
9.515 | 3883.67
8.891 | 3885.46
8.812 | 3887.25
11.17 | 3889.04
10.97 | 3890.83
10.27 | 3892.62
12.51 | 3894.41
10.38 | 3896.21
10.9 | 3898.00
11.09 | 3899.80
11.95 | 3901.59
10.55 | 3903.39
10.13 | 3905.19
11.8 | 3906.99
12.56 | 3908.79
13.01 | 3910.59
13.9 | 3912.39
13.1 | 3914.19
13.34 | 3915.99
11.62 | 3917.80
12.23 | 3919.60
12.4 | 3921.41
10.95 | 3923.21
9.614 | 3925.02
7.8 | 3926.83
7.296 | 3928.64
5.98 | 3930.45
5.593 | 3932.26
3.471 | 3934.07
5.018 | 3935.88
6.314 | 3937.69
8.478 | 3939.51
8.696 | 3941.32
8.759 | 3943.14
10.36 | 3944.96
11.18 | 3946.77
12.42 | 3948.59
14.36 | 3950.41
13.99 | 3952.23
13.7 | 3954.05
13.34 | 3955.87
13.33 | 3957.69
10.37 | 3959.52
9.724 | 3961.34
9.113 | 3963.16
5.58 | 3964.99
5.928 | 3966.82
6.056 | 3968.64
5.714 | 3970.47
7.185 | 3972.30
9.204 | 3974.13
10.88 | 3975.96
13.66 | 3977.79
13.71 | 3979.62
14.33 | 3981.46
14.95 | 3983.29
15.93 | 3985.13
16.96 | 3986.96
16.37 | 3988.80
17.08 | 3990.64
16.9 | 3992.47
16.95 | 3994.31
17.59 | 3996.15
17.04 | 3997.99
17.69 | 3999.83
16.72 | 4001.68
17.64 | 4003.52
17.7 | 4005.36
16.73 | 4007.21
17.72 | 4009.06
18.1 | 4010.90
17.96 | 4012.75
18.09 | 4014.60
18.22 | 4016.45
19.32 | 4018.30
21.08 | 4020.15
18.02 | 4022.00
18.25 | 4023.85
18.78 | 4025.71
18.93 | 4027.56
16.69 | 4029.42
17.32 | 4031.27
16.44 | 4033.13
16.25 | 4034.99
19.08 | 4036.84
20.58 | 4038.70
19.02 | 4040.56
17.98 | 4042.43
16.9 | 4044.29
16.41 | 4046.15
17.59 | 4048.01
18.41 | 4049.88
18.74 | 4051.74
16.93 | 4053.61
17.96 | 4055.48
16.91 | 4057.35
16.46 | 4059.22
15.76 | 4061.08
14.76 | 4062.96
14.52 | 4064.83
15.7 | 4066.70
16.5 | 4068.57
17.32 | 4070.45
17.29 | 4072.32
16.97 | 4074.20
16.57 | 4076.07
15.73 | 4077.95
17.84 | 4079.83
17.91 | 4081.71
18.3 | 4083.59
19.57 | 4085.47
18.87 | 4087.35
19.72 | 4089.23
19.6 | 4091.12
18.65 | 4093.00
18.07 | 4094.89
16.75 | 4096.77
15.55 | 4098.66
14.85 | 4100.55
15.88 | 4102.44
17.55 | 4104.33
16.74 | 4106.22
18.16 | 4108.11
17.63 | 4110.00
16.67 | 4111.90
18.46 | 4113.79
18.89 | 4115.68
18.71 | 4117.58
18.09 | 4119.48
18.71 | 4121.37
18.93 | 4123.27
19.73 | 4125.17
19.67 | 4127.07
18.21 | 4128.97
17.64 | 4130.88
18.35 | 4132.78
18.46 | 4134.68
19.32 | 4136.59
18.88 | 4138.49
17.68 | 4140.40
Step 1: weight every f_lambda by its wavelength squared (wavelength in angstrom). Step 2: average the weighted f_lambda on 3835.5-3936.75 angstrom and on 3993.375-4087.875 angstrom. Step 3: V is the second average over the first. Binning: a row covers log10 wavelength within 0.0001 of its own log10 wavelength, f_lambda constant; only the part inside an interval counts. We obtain 2.0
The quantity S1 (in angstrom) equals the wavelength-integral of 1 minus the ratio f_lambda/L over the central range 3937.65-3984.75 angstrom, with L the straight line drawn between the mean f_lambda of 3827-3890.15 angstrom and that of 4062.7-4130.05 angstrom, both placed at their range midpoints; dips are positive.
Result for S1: 6.6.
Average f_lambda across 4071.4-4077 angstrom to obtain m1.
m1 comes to 17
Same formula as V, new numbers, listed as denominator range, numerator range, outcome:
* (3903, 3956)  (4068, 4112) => 1.83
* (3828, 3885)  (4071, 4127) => 2.47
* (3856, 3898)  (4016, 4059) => 2.14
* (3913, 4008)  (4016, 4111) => 1.56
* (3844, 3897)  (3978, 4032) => 2.02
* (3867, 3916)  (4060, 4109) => 1.80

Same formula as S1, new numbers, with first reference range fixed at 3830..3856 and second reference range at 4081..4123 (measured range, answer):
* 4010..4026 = -4.36 angstrom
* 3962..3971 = 4.30 angstrom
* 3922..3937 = 5.51 angstrom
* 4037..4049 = -1.95 angstrom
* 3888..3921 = -4.76 angstrom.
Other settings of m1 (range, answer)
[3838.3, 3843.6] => 7.33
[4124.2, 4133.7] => 18.7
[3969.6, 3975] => 7.36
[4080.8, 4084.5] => 18.1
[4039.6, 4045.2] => 18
